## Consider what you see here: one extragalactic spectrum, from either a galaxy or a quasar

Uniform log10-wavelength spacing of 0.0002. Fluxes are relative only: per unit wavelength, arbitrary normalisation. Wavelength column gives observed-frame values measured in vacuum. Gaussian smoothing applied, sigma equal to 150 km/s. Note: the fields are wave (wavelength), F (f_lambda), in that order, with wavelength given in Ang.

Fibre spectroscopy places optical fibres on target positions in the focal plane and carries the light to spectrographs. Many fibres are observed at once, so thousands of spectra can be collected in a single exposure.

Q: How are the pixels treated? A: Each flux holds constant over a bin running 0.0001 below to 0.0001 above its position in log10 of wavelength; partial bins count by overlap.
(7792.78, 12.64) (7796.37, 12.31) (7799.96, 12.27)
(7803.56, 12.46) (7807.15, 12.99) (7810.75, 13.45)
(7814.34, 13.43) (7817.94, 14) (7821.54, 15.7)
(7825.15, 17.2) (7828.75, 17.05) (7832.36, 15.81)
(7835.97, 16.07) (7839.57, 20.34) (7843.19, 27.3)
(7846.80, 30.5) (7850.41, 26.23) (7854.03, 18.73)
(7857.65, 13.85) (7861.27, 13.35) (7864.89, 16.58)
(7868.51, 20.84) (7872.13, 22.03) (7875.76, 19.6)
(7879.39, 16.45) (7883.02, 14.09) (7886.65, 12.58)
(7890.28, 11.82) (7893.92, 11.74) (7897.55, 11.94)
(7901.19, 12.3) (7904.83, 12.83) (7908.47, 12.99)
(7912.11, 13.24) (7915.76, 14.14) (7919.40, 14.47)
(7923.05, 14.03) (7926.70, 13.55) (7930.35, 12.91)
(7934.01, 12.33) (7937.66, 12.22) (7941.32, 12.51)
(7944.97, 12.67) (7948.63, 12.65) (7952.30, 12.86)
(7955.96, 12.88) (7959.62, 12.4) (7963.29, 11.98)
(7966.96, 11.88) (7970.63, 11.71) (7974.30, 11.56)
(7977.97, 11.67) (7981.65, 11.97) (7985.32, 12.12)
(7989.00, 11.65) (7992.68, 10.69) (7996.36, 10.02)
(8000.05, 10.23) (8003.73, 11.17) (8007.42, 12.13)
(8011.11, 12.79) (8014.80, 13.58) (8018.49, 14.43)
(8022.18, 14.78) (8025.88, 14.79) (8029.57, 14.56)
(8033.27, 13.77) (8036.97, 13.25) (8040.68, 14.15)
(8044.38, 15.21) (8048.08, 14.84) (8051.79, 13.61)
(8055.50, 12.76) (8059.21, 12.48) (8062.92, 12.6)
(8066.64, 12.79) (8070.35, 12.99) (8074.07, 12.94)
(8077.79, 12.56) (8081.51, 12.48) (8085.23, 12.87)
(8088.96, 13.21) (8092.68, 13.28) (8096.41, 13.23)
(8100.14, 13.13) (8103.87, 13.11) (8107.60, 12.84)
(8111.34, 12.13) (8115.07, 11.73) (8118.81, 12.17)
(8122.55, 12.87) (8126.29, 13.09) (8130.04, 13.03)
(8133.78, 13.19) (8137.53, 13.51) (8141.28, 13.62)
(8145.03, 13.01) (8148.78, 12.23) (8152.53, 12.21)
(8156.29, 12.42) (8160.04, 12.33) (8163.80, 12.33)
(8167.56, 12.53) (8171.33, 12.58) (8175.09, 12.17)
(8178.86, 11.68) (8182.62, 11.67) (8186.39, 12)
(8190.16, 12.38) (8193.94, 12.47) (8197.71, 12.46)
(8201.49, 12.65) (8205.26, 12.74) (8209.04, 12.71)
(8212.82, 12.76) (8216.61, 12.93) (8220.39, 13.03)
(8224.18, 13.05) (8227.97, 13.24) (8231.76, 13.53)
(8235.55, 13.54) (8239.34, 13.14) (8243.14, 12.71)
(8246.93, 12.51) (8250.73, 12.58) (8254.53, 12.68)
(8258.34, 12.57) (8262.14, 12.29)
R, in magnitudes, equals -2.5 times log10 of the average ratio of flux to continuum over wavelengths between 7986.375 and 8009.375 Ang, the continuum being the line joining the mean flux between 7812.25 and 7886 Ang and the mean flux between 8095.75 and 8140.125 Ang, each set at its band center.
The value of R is 0.355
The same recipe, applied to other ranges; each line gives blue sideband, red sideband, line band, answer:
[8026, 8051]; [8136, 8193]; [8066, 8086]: 0.08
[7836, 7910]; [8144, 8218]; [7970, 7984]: 0.31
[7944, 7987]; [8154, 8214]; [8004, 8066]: -0.12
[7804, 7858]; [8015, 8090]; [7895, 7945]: 0.25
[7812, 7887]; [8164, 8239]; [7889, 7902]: 0.42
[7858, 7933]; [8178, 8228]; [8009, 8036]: -0.03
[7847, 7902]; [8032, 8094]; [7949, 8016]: 0.23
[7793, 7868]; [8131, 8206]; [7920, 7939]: 0.19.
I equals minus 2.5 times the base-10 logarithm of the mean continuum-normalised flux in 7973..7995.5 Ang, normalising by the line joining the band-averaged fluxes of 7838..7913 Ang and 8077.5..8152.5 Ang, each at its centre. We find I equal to 0.30 mag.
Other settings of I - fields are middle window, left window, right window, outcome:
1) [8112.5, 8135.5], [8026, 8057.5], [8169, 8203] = 0.03 mag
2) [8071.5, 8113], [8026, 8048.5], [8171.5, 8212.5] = 0.06 mag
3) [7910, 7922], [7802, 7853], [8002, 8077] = 0.16 mag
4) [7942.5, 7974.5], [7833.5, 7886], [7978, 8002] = 0.07 mag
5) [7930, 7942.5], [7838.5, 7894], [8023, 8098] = 0.33 mag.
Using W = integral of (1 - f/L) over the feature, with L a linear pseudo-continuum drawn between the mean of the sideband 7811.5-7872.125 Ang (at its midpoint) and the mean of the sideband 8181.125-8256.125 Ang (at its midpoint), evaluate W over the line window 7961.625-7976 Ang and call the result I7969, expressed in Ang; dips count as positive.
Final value 4.2 Ang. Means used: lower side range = 18.6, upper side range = 12.7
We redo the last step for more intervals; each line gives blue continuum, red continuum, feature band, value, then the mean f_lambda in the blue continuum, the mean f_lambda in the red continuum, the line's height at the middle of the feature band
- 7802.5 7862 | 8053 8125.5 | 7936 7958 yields 4.1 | 17.7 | 12.8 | 15.5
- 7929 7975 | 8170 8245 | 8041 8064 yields -2.2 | 12.4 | 12.7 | 12.5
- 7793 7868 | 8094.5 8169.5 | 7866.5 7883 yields -2.8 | 17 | 12.7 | 16.3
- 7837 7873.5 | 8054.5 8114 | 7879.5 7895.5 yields 5.5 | 20.9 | 12.8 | 19.7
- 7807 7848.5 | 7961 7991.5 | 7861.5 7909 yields 1.9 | 18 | 11.8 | 15.6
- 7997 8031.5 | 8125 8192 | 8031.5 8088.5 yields -1.7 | 13.1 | 12.5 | 12.9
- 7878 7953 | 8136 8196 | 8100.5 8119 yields 0.1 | 13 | 12.4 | 12.6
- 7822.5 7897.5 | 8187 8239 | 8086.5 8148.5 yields 5.7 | 17.9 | 12.9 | 14.2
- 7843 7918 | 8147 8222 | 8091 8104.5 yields 0.4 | 16.6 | 12.4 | 13.6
